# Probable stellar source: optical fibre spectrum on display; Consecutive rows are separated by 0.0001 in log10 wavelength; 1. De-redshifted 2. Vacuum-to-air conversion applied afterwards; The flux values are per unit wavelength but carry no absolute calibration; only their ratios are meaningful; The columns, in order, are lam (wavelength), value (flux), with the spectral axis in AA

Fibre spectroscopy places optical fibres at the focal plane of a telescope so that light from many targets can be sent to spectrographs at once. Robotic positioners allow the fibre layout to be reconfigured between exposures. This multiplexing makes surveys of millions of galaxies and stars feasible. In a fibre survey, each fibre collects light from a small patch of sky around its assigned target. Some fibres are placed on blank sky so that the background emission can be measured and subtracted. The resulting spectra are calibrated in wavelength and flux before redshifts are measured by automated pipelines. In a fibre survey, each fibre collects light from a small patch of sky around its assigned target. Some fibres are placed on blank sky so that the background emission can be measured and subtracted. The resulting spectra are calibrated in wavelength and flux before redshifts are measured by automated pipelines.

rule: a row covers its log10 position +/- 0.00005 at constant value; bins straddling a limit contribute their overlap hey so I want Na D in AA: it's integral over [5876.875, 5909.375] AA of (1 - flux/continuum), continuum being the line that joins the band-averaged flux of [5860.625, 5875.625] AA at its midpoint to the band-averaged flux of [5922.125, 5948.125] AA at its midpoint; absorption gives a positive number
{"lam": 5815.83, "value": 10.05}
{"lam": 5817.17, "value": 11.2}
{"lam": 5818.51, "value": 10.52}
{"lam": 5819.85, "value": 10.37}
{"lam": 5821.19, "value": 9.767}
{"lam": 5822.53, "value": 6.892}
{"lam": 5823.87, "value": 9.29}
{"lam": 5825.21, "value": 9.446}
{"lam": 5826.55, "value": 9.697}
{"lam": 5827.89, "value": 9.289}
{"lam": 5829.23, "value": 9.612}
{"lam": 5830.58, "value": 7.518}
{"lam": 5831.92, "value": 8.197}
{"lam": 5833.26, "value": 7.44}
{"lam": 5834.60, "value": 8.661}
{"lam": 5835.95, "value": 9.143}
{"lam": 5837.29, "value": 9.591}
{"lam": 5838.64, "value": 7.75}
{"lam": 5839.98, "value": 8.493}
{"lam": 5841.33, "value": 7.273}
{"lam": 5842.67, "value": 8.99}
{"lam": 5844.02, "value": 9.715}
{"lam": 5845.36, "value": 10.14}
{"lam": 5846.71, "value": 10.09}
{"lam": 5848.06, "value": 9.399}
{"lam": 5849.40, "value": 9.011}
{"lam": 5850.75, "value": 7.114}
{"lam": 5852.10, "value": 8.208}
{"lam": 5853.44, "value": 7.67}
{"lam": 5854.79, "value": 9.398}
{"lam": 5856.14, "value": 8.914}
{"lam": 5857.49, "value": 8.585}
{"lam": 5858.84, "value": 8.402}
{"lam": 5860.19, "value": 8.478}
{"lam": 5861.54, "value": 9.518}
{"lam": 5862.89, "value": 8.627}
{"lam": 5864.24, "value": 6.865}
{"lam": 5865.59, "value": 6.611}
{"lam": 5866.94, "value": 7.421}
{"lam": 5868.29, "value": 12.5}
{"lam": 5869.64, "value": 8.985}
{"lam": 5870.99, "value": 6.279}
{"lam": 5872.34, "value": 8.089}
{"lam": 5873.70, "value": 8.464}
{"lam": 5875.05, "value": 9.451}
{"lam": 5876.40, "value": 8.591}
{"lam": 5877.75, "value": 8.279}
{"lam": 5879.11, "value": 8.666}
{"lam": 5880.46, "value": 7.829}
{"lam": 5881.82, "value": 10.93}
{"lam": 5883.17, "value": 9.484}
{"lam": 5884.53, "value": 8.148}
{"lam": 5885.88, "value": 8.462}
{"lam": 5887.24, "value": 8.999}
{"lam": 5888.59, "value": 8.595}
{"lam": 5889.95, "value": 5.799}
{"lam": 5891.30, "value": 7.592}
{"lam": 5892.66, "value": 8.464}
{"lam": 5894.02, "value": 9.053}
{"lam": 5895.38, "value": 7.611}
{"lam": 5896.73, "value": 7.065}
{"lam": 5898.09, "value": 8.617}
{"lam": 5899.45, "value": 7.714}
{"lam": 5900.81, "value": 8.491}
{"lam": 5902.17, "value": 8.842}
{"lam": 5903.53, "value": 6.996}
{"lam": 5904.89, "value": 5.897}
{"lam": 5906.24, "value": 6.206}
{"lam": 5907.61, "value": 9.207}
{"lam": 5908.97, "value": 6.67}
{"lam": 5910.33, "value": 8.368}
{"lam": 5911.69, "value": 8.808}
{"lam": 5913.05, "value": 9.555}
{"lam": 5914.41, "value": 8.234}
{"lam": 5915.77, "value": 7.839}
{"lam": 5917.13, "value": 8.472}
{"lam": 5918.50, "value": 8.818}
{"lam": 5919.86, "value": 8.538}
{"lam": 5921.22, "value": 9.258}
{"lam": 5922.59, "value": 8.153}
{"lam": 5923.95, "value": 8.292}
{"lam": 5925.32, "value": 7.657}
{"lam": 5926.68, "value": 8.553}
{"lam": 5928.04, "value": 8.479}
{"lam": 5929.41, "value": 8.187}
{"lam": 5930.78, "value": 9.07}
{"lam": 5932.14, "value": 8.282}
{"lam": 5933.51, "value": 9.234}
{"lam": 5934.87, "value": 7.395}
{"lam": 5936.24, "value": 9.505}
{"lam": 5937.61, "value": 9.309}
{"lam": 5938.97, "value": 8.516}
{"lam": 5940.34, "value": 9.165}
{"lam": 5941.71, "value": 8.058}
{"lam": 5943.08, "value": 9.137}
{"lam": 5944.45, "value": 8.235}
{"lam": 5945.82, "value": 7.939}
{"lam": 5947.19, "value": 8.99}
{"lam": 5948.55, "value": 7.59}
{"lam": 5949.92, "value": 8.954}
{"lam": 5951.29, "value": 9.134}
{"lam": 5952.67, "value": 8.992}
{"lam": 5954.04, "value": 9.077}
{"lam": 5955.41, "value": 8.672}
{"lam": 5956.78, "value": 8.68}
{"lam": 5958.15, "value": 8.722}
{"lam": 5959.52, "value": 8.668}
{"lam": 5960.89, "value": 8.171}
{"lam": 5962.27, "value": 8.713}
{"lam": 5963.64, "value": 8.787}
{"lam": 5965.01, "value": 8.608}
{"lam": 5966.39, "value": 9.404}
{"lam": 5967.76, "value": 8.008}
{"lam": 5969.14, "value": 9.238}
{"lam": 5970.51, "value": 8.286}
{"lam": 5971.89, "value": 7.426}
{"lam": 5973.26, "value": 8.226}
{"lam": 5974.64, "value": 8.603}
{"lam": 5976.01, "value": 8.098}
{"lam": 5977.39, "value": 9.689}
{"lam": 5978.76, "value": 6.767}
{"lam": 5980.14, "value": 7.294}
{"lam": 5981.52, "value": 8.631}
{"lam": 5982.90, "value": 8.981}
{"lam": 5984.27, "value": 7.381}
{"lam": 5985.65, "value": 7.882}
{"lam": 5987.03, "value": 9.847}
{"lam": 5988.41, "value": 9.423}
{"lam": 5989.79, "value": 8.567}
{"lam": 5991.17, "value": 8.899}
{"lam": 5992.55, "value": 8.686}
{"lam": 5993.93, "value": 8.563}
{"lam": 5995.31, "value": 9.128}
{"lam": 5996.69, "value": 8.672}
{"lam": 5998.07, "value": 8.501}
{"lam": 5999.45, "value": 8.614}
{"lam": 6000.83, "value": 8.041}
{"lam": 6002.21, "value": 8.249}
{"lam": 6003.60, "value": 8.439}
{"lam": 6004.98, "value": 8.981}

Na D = 1.5 AA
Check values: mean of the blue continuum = 8.43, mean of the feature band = 8.08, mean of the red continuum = 8.53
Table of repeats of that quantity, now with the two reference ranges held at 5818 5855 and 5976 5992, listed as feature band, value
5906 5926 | 0.78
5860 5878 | 0.69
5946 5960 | -0.27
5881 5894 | 0.32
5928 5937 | 0.00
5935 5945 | -0.22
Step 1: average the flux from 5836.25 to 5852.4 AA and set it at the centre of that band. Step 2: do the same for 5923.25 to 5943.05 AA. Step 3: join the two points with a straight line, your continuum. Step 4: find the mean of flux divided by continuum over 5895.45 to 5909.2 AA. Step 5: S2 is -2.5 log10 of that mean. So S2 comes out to 0.14 mag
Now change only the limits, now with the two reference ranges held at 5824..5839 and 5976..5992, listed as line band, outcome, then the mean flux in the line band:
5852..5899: 0.04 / 8.42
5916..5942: 0.00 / 8.57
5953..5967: -0.03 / 8.75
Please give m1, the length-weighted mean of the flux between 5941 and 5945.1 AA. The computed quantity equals 8.47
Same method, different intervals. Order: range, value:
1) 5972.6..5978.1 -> 8.65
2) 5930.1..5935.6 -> 8.51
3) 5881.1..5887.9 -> 9.19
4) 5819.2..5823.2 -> 9.01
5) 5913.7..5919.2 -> 8.35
